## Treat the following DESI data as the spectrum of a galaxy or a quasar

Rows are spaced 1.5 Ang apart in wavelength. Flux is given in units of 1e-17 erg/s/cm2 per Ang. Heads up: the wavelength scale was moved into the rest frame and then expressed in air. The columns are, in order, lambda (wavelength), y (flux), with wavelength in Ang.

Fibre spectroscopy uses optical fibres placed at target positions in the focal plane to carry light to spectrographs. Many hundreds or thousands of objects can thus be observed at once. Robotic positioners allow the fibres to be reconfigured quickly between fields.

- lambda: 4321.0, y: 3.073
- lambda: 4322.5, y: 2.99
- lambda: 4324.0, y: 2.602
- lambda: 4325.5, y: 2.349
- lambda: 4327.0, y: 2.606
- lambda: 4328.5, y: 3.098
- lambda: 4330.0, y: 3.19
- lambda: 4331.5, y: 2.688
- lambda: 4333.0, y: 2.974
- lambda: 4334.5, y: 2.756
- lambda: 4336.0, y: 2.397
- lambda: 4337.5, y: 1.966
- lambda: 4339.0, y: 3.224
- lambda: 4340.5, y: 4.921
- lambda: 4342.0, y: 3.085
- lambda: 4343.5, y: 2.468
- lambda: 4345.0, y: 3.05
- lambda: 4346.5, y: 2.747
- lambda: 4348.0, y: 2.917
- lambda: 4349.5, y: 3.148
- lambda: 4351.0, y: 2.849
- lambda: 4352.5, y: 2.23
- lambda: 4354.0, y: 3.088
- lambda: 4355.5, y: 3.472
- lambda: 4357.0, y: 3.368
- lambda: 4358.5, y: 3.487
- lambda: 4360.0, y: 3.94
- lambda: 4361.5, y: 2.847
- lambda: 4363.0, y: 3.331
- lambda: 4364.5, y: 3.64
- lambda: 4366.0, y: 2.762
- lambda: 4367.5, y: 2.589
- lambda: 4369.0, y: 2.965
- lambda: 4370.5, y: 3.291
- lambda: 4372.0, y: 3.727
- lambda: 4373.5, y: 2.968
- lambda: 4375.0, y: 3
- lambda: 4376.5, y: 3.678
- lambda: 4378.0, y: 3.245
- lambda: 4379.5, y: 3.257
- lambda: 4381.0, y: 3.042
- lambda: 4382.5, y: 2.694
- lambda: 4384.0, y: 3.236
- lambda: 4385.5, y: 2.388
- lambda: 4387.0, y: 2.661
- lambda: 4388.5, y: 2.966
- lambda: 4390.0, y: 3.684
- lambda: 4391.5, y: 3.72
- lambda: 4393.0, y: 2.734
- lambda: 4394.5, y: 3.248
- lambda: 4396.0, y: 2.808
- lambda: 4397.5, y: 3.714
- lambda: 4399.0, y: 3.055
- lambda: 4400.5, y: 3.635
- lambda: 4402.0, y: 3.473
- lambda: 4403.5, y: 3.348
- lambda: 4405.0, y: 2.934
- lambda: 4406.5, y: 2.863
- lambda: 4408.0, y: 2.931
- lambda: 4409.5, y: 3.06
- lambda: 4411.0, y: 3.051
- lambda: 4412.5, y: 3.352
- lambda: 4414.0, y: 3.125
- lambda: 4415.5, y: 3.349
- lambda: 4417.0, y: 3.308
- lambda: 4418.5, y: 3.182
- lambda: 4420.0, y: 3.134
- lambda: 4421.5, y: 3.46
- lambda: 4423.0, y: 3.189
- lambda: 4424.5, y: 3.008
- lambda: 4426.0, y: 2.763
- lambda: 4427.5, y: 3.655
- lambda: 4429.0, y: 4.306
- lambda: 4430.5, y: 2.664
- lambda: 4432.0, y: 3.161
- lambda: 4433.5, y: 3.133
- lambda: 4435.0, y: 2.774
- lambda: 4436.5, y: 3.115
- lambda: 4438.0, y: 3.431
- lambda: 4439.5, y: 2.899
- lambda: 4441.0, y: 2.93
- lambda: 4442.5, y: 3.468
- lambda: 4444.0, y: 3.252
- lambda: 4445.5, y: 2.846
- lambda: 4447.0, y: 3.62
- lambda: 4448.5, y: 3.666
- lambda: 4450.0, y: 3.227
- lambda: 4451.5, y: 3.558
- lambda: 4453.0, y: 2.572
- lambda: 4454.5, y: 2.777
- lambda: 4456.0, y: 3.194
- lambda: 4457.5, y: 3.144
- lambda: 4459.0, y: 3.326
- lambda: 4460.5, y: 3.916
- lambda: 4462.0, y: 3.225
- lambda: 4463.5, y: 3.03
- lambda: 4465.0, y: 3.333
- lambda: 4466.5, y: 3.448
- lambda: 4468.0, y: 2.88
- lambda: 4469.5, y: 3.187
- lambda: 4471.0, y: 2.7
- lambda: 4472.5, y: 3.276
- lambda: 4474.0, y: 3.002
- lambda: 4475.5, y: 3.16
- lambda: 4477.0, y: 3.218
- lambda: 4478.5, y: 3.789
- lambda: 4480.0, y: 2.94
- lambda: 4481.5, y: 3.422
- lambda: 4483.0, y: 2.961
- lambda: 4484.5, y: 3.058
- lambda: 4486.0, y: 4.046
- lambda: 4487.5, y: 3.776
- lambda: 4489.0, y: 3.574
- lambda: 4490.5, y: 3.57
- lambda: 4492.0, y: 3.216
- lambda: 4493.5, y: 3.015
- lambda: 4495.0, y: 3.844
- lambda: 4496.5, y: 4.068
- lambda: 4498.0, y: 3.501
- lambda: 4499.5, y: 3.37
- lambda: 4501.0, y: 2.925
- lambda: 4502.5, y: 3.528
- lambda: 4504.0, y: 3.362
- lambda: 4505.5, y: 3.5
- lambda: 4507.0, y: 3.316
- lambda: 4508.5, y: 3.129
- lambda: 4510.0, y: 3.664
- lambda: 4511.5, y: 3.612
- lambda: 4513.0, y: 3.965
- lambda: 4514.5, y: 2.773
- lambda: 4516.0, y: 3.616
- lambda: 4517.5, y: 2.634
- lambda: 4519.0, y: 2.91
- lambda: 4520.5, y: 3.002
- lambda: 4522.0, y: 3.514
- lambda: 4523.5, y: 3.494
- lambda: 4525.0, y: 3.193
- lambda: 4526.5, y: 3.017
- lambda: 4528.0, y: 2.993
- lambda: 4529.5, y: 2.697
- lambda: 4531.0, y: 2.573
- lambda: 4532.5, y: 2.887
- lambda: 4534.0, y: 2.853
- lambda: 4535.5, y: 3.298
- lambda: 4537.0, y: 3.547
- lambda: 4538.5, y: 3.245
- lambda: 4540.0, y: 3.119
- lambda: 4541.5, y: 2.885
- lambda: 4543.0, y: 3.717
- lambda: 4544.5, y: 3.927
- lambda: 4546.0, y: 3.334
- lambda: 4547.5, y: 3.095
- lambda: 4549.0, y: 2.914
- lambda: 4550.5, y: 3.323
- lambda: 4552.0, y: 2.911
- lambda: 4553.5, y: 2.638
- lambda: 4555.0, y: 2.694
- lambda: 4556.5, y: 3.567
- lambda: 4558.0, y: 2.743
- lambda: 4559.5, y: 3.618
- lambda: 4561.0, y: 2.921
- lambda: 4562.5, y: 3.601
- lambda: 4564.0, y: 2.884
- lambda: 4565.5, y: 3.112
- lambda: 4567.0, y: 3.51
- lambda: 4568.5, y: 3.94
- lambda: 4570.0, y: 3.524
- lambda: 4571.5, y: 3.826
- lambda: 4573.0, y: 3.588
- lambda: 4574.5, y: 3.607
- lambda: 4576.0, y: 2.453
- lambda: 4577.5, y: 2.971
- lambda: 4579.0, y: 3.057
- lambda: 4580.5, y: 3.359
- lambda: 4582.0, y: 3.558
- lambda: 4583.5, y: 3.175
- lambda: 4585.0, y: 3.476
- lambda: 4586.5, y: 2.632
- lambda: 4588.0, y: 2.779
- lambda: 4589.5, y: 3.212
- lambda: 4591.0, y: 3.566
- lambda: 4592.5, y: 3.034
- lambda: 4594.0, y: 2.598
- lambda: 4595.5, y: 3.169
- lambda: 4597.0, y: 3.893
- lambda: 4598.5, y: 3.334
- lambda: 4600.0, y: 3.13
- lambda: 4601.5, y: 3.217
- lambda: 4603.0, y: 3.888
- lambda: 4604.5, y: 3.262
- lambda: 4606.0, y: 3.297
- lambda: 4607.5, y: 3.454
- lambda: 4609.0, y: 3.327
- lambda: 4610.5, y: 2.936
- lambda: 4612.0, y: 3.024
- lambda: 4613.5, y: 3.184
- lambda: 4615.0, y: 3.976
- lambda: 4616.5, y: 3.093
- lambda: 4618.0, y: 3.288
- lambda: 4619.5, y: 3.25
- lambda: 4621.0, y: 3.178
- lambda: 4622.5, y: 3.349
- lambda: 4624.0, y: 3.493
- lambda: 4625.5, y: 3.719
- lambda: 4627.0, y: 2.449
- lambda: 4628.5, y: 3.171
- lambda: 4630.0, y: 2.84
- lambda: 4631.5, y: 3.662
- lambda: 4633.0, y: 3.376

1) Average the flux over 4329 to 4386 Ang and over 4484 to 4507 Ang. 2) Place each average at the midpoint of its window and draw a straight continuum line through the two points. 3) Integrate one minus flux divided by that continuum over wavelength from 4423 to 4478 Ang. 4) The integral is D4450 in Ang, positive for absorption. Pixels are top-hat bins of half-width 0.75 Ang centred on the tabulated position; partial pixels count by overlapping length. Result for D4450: 2.61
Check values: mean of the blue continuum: 3.07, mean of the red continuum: 3.49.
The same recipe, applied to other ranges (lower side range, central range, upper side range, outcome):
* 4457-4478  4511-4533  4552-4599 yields 0.6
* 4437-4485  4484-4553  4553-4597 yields -1.8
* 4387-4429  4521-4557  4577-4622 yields 1.1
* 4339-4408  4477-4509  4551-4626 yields -2.1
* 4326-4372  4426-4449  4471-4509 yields 0.1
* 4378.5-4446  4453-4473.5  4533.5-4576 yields 0.2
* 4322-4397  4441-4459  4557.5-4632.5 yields -0.4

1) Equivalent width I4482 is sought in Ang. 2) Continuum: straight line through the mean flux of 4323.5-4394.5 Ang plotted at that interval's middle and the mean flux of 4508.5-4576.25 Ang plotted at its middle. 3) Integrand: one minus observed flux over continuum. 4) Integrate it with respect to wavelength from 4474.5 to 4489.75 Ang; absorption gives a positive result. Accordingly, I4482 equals -1.1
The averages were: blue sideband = 3.05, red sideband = 3.23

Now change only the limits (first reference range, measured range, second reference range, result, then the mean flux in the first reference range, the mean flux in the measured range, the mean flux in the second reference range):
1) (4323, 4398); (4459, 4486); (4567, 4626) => -0.5 Ang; 3.05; 3.24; 3.3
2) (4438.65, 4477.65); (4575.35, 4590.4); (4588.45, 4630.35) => 0.8 Ang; 3.19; 3.08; 3.26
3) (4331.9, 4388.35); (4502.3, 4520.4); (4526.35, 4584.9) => -0.8 Ang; 3.06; 3.32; 3.2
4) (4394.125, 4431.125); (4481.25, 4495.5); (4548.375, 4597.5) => -1.0 Ang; 3.23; 3.44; 3.2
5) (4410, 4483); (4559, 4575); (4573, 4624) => -1.1 Ang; 3.21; 3.46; 3.24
